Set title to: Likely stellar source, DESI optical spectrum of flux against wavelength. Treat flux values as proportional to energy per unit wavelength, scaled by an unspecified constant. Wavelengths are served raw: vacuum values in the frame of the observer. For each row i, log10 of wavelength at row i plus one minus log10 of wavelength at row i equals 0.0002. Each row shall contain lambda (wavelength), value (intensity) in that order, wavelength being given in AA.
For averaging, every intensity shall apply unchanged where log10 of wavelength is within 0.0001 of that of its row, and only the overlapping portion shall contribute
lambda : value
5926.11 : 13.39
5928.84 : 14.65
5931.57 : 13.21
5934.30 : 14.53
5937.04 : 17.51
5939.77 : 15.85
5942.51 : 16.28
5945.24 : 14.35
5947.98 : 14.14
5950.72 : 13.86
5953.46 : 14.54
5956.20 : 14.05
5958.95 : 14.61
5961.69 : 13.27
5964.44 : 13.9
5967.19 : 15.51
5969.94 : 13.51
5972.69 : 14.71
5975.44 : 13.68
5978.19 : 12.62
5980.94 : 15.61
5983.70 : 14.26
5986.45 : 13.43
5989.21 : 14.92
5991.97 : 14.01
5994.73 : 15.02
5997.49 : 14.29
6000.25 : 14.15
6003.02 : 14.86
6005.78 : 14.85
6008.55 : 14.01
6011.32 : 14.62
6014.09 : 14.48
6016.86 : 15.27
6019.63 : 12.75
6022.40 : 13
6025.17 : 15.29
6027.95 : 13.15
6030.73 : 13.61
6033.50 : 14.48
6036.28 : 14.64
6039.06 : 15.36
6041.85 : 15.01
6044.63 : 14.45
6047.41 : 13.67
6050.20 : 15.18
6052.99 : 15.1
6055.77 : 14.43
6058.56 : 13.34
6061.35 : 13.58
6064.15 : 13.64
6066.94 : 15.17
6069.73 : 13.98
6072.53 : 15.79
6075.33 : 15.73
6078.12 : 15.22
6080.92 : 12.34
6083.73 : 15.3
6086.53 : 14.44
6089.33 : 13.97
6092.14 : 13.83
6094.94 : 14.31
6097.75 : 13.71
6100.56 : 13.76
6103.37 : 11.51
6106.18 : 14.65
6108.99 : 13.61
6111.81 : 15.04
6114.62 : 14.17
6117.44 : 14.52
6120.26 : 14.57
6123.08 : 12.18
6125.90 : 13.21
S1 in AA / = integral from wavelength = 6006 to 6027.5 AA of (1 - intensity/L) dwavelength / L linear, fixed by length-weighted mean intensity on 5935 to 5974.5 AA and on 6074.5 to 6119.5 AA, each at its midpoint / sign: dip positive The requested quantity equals 0.4 AA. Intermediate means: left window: 14.7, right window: 14.1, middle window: 14.2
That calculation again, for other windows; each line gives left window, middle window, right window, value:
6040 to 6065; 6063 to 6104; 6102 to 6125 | -0.6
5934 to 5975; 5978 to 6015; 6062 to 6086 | 0.6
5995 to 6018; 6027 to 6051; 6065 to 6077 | 0.7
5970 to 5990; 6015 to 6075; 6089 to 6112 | -1.9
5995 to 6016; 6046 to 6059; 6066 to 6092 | 0.1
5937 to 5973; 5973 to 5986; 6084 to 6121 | 0.4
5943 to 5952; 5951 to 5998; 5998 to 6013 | 0.6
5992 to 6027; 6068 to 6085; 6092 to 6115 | -0.9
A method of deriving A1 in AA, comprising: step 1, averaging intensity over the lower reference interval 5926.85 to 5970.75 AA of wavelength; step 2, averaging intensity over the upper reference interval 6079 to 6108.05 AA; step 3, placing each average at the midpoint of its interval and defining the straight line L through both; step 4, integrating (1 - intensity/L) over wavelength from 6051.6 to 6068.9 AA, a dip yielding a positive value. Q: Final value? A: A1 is -0.3 AA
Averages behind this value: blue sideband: 14.6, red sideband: 13.8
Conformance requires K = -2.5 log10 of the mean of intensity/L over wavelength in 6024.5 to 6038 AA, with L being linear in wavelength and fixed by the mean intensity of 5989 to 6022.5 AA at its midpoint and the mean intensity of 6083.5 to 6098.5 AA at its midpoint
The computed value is 0.01 mag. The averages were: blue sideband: 14.4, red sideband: 14.2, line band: 14.2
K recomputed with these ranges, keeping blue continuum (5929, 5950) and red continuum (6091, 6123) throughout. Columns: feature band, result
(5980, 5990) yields 0.02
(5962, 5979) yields 0.06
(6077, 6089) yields -0.02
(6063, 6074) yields -0.04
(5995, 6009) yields 0.01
